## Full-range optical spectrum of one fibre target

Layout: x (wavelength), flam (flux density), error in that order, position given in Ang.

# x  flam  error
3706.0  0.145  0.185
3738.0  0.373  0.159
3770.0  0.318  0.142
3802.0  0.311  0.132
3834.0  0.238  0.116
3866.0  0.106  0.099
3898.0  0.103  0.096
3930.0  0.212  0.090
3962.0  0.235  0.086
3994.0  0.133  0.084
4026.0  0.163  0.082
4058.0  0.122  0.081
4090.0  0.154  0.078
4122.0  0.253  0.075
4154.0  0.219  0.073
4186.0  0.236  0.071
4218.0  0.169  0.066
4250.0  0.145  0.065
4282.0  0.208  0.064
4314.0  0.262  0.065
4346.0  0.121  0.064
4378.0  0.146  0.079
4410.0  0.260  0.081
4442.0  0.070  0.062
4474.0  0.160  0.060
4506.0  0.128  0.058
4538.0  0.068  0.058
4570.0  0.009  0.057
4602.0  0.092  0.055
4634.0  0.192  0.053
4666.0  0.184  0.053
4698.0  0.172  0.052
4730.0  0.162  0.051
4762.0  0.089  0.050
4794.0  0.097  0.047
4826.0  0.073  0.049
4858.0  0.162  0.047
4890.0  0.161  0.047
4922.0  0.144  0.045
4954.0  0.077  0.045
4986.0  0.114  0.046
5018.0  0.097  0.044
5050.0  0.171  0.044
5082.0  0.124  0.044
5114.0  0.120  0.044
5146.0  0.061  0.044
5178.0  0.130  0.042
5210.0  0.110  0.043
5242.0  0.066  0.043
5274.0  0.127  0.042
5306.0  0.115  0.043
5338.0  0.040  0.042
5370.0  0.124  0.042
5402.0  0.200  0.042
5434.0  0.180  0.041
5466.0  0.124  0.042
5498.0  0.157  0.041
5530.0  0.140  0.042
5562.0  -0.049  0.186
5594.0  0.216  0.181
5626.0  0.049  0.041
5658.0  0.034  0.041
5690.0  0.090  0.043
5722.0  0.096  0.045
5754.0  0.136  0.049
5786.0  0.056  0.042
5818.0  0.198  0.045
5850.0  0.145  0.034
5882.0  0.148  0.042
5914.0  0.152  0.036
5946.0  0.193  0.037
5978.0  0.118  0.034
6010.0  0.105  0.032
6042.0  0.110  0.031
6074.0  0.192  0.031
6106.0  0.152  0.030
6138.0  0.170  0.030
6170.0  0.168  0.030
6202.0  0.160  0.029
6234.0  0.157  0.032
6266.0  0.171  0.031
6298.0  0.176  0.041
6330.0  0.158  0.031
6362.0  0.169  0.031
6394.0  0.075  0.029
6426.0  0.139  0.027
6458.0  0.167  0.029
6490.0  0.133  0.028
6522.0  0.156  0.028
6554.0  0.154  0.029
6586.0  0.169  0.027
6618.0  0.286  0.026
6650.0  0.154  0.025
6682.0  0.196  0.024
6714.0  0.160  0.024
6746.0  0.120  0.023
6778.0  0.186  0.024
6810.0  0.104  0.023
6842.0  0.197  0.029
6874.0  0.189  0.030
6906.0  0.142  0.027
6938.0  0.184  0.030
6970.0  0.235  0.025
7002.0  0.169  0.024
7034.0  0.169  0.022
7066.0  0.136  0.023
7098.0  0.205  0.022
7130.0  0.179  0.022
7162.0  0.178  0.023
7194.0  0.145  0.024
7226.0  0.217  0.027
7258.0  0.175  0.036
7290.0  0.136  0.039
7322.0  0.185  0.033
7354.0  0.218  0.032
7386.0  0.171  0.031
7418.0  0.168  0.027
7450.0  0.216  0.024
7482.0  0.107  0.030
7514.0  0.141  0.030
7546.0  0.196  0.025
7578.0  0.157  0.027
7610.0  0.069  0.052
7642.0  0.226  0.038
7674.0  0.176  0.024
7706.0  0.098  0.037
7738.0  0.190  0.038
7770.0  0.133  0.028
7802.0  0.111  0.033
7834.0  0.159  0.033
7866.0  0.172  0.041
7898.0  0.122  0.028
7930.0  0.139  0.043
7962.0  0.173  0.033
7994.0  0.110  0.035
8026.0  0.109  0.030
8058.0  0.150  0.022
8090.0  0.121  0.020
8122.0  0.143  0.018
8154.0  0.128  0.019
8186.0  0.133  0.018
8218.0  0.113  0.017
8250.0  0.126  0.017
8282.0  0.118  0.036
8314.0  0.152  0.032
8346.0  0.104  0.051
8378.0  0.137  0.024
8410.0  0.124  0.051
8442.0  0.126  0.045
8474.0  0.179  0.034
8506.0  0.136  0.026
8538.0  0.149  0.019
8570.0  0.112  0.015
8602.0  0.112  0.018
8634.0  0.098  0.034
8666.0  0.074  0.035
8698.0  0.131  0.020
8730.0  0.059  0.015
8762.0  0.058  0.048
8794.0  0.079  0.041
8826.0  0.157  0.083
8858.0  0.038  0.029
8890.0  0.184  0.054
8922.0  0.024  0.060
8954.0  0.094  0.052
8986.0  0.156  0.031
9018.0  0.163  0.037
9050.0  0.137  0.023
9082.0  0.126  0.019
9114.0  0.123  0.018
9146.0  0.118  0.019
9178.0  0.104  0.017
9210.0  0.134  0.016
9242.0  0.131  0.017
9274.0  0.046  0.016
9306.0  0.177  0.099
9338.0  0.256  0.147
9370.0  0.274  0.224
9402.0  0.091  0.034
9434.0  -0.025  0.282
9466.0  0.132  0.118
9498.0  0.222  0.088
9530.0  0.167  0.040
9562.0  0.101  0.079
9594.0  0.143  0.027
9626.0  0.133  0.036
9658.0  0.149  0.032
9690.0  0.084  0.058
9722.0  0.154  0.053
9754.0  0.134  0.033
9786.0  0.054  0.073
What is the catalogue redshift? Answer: 0.777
